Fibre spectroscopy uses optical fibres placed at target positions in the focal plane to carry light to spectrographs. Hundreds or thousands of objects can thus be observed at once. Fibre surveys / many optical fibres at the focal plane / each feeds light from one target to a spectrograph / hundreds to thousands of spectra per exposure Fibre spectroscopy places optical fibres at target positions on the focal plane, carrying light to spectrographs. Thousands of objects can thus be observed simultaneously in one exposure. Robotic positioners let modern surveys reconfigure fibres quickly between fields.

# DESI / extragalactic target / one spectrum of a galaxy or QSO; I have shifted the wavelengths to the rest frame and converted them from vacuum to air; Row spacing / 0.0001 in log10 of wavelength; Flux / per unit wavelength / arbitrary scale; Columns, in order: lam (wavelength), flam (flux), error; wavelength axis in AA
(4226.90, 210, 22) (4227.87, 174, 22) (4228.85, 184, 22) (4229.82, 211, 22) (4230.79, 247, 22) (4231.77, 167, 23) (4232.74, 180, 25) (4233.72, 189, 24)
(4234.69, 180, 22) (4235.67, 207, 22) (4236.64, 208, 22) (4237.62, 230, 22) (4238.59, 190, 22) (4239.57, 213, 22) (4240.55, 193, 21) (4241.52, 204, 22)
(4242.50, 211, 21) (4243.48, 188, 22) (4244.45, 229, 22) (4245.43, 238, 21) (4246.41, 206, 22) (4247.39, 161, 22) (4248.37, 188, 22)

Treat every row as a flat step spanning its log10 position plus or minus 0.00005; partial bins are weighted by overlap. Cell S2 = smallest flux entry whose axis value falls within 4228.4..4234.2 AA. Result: 167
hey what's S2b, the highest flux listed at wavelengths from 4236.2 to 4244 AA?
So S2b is 230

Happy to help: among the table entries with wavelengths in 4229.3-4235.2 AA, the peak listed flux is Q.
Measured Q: 247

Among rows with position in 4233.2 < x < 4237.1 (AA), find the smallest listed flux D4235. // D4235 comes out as 180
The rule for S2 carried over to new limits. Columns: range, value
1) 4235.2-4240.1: 190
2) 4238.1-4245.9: 188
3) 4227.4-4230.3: 174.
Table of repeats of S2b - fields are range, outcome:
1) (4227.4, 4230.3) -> 211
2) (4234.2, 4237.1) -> 208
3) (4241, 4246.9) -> 238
